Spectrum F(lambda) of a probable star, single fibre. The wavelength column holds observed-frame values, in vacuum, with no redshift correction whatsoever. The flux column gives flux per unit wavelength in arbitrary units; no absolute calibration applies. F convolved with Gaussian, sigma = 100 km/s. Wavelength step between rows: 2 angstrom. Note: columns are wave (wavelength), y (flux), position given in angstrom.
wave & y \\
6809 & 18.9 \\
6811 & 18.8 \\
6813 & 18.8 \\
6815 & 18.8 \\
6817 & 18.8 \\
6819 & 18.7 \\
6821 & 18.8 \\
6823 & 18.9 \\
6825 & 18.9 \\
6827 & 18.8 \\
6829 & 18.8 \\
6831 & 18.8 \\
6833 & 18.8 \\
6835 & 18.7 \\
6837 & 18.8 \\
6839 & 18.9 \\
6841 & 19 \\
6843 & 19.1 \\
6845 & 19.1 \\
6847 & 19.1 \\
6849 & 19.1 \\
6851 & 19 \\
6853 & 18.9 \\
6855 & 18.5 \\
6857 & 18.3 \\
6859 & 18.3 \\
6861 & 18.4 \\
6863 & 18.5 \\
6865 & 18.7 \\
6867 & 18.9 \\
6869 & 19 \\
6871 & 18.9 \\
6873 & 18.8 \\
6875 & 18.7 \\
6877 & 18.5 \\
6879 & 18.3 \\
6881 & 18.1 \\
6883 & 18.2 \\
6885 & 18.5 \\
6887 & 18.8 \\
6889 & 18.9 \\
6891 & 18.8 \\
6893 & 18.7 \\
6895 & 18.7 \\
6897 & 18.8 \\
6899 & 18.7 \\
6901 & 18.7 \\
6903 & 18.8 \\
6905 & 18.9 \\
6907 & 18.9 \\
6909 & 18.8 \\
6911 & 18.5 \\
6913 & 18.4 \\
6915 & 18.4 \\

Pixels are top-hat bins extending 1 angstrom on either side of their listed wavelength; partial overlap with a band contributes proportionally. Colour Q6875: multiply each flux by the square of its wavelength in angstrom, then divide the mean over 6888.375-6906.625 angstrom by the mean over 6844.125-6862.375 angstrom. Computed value 1.02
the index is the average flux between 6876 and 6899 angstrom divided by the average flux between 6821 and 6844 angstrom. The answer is 0.99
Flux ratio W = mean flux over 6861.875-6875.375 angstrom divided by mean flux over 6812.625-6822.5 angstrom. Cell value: 1.00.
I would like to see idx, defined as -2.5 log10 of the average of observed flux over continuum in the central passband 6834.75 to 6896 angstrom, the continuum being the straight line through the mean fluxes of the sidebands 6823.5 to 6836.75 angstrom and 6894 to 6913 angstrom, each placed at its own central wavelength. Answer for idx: 0.00 mag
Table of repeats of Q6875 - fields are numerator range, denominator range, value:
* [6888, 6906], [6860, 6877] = 1.01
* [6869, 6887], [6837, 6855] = 0.99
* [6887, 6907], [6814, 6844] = 1.02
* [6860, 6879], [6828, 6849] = 1.00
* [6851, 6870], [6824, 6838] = 1.00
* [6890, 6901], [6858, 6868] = 1.02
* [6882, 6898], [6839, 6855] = 1.00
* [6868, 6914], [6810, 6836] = 1.01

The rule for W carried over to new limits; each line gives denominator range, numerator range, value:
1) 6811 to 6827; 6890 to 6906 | 1.00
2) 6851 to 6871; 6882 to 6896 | 1.00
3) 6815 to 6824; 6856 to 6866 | 0.98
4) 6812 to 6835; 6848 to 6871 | 0.99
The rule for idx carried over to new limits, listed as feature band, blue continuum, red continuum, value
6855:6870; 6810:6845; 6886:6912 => 0.01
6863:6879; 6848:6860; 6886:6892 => 0.00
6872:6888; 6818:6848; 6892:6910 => 0.02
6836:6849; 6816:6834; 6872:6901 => -0.01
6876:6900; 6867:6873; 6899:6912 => 0.01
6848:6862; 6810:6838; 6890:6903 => 0.01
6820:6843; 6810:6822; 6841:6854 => 0.00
